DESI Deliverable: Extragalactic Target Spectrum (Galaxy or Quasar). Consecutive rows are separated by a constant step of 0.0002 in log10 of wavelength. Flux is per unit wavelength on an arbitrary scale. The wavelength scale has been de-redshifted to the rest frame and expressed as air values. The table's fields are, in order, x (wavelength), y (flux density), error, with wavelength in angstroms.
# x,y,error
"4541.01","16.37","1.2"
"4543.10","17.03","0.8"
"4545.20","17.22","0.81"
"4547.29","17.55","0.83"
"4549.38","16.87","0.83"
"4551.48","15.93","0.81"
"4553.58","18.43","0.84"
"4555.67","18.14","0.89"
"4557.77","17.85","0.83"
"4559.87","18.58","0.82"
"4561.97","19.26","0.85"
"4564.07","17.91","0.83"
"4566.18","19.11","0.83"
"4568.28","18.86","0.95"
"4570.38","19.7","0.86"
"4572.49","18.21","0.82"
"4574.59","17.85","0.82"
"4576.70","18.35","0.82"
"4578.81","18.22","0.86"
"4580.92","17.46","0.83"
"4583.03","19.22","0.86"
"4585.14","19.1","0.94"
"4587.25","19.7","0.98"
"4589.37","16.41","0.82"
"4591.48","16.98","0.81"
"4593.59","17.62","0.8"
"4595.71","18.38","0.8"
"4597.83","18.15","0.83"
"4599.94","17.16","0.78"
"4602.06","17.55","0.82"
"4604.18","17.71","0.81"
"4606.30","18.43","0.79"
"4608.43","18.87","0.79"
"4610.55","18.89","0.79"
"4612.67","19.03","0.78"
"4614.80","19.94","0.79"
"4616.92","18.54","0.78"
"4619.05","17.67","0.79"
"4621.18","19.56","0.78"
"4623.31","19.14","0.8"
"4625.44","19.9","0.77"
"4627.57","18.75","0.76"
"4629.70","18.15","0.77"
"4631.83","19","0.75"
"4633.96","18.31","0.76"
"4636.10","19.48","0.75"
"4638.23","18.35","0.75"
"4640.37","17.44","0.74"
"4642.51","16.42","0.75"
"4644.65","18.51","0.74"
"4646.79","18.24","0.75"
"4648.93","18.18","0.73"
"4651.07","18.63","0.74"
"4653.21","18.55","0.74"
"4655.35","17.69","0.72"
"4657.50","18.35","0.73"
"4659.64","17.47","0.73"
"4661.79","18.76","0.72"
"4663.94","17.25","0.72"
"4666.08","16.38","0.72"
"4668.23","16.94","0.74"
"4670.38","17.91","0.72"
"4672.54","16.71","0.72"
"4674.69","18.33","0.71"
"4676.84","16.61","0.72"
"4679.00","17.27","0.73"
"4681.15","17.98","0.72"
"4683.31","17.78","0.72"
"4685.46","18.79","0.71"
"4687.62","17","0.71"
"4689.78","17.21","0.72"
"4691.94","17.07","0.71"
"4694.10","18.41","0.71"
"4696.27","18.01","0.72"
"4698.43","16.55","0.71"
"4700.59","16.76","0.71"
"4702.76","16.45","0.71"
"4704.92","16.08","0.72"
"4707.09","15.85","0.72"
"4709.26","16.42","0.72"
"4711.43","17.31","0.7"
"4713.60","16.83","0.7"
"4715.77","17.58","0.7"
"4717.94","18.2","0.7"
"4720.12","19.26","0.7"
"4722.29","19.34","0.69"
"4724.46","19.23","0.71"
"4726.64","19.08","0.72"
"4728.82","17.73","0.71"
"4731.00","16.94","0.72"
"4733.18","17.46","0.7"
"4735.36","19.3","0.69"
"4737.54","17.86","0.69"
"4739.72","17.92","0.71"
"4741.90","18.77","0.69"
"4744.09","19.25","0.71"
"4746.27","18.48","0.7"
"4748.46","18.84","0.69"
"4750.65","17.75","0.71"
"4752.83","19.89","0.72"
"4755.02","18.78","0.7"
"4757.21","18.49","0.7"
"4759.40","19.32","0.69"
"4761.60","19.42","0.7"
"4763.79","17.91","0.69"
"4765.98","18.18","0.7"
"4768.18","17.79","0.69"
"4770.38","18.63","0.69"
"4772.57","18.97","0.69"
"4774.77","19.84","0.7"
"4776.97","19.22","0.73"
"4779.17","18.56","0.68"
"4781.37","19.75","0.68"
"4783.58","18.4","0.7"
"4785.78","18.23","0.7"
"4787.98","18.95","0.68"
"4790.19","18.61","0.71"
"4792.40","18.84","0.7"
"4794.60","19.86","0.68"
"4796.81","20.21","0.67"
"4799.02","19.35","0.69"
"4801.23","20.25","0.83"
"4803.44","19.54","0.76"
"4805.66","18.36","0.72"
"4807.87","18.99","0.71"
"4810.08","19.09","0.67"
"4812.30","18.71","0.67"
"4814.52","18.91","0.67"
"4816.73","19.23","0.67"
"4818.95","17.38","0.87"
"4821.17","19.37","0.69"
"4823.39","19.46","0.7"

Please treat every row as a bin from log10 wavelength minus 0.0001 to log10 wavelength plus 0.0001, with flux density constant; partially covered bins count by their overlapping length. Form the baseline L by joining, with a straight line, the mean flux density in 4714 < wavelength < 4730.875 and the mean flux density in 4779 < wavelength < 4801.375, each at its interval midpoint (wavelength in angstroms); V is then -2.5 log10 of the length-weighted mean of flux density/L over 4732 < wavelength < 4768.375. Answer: 0.01 mag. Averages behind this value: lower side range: 18.5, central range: 18.6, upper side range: 19.2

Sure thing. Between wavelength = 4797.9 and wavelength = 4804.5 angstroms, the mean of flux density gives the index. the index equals 19.7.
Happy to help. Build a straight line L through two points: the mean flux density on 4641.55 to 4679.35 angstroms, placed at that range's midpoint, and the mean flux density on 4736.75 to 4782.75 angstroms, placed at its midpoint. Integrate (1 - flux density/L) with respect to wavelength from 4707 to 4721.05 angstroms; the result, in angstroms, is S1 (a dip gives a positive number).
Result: 0.6 angstroms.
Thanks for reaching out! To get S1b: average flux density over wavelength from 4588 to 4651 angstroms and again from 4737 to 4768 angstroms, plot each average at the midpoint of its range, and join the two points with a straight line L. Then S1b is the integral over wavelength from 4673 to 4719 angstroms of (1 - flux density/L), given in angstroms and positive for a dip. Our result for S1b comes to 3.1 angstroms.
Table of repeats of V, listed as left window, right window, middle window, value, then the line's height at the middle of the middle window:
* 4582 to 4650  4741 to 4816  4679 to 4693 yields 0.061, 18.6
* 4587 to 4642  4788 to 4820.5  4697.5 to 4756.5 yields 0.052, 18.8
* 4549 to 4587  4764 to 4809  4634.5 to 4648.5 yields 0.029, 18.6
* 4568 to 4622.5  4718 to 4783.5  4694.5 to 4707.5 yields 0.112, 18.6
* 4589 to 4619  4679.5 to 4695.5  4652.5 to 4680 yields 0.019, 17.8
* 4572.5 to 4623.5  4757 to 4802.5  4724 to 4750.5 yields 0.028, 18.8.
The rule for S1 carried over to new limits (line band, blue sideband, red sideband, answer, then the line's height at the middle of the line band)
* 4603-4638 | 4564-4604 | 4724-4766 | -1.04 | 18.3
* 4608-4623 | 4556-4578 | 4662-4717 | -0.77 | 18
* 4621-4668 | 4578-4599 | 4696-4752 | -0.64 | 18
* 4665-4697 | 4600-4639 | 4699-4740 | 1.00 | 18.1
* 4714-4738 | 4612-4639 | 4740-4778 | 0.61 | 18.8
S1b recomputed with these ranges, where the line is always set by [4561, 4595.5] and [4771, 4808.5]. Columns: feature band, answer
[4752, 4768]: 0.23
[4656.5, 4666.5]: 0.52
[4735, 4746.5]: 0.26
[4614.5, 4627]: -0.36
